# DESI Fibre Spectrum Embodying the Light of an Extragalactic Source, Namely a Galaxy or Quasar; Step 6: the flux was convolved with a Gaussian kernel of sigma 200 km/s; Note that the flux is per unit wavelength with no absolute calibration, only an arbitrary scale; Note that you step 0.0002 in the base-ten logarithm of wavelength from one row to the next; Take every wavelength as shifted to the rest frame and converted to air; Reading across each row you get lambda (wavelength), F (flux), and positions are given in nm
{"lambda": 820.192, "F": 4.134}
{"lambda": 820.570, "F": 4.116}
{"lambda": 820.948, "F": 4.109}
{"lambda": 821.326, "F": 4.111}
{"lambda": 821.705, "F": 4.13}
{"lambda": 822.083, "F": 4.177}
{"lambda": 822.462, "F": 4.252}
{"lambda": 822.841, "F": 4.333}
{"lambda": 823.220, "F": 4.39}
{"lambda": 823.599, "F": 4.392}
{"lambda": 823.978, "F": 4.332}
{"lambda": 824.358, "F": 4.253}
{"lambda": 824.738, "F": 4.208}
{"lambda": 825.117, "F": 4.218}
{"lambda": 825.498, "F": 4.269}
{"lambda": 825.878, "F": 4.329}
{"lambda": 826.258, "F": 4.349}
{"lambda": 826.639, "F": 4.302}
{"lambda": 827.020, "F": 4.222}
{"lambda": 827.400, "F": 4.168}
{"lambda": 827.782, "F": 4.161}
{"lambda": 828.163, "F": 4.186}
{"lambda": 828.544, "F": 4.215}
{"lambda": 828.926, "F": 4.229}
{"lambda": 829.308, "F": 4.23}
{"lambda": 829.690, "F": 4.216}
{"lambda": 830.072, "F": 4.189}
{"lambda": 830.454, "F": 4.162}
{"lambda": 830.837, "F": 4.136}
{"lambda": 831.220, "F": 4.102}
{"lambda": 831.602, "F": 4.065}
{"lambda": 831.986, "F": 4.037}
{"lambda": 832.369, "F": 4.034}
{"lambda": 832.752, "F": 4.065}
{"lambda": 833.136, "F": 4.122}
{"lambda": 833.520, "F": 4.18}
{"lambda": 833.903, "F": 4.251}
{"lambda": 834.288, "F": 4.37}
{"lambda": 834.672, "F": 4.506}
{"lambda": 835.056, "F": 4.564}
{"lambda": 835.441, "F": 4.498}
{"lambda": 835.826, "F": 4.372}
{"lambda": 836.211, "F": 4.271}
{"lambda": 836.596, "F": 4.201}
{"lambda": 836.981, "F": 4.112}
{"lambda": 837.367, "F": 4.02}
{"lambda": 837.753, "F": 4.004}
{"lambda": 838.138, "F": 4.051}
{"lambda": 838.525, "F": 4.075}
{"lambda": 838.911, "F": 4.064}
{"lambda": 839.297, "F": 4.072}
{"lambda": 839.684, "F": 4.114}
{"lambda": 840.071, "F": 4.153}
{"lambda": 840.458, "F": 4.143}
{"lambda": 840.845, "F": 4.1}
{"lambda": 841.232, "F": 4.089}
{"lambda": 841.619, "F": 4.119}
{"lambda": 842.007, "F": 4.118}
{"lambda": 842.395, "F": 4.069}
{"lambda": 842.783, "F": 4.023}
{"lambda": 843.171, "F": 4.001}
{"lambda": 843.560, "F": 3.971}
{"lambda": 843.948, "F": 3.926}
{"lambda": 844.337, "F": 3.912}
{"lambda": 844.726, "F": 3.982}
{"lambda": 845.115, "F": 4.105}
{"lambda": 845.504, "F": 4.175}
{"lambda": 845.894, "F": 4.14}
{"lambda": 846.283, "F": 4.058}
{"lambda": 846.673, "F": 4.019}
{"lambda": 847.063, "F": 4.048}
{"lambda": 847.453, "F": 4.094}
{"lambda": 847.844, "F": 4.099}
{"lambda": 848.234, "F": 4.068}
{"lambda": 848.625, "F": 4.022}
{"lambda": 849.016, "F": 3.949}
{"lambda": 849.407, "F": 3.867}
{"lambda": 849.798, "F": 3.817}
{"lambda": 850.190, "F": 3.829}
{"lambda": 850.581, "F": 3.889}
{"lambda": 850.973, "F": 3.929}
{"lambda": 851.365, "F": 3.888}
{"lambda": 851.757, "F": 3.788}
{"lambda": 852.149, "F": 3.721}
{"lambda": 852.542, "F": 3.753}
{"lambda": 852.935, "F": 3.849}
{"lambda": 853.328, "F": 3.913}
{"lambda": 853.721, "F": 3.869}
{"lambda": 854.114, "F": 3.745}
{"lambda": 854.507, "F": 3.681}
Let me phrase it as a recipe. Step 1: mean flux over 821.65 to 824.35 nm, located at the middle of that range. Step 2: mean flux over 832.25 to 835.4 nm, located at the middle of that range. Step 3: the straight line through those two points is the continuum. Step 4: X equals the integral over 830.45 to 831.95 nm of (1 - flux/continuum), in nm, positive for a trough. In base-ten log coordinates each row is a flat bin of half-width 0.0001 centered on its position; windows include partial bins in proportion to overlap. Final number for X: 0.06 nm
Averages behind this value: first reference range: 4.29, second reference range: 4.28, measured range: 4.1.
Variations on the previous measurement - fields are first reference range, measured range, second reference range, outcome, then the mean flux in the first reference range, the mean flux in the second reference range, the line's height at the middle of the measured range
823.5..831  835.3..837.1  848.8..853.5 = -0.09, 4.24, 3.85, 4.09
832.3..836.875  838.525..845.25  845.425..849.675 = 0.15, 4.29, 4.04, 4.15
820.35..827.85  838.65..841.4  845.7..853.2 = -0.04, 4.24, 3.94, 4.05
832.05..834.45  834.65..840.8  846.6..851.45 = -0.13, 4.16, 3.96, 4.1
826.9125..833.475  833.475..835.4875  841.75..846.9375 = -0.14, 4.15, 4.04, 4.12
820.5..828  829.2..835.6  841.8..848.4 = -0.08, 4.24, 4.05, 4.17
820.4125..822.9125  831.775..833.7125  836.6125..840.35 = 0.01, 4.17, 4.08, 4.11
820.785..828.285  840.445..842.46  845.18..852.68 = -0.03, 4.25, 3.96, 4.05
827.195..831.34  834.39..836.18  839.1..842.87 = -0.14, 4.18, 4.1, 4.14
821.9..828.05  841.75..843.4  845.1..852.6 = 0.00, 4.27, 3.96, 4.04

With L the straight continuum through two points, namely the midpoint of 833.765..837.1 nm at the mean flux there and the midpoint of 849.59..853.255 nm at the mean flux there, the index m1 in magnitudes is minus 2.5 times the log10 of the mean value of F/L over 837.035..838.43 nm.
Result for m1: 0.064 mag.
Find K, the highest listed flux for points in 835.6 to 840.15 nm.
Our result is 4.372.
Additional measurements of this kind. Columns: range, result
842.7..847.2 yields 4.175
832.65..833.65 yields 4.18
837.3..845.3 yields 4.153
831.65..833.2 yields 4.122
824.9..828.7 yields 4.349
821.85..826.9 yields 4.392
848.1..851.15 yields 4.068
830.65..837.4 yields 4.564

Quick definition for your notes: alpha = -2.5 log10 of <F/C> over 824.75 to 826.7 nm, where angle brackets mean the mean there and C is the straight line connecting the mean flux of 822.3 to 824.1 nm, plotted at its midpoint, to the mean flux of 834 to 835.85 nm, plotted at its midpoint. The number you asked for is 0.02 mag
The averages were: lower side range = 4.34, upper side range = 4.46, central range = 4.29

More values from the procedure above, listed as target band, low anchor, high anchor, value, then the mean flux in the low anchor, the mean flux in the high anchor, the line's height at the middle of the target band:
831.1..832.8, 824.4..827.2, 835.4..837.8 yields 0.05 mag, 4.27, 4.2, 4.23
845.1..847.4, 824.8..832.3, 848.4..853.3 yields -0.04 mag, 4.2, 3.86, 3.93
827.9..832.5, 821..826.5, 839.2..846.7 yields 0.01 mag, 4.26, 4.07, 4.2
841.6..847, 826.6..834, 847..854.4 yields -0.02 mag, 4.16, 3.9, 3.98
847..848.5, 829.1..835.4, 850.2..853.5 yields -0.04 mag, 4.21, 3.84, 3.92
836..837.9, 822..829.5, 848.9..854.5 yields -0.01 mag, 4.26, 3.84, 4.08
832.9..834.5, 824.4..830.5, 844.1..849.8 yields -0.02 mag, 4.23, 4.03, 4.17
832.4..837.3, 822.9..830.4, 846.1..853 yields -0.04 mag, 4.26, 3.93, 4.14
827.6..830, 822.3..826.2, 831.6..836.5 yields 0.02 mag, 4.3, 4.26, 4.28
